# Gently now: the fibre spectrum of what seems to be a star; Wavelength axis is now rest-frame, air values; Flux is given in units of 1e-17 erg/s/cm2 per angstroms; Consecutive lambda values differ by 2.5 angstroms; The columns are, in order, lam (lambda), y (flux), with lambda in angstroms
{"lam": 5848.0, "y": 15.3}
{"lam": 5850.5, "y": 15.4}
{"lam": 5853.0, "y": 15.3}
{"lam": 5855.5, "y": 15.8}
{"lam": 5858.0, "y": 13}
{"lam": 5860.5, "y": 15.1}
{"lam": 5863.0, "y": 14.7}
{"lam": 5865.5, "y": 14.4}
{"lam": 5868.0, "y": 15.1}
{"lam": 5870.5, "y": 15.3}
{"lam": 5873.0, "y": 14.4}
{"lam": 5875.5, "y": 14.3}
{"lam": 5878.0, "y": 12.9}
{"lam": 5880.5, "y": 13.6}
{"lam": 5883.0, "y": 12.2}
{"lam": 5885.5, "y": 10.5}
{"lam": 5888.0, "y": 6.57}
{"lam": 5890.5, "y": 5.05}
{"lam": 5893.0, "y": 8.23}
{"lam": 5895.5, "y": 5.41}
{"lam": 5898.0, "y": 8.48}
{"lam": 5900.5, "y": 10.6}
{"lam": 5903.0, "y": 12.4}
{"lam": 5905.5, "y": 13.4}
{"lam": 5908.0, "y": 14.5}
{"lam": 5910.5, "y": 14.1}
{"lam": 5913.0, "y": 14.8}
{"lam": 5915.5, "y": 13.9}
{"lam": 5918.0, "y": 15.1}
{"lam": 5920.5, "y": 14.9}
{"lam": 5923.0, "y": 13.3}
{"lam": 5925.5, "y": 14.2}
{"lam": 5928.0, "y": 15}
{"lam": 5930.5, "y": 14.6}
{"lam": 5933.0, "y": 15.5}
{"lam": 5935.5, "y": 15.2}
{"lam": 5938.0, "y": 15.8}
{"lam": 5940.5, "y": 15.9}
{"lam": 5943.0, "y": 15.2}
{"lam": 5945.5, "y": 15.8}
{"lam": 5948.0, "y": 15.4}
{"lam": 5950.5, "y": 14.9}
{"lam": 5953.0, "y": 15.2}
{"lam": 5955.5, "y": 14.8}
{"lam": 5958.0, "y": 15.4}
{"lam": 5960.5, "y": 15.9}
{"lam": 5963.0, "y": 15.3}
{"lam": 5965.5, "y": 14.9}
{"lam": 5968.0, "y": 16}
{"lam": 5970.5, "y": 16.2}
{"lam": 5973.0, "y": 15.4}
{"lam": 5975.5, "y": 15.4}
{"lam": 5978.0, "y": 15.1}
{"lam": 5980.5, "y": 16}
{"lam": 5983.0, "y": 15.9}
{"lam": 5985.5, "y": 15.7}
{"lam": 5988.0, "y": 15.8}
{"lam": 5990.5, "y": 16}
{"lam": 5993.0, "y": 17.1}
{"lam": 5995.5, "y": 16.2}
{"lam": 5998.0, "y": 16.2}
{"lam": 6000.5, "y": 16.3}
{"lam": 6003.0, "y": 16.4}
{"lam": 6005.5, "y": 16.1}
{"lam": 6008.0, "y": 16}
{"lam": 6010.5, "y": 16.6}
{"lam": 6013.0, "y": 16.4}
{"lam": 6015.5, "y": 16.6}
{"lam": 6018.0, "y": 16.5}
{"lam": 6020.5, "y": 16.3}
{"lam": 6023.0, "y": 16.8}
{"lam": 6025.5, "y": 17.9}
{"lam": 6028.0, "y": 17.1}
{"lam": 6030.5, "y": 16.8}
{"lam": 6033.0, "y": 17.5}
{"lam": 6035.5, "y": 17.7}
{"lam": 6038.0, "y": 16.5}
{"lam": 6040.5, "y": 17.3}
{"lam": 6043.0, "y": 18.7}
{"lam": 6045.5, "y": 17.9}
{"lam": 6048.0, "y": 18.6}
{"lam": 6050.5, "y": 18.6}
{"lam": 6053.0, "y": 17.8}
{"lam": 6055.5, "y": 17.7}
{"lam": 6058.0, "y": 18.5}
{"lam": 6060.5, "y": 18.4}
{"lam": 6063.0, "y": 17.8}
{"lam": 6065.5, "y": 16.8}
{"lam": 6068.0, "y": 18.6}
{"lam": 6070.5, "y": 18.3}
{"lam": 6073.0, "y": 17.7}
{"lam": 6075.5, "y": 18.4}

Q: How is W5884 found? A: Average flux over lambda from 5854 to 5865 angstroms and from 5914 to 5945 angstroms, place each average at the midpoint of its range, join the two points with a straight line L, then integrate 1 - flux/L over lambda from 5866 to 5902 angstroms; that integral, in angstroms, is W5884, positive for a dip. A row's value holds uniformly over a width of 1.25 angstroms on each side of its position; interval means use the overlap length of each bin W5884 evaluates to 9.1 angstroms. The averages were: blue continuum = 14.6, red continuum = 14.9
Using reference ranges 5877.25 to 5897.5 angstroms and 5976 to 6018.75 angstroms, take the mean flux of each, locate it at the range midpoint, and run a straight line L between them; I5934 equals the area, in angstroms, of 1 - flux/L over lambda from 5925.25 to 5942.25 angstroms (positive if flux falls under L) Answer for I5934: -4.4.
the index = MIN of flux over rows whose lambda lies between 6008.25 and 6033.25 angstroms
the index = 16.3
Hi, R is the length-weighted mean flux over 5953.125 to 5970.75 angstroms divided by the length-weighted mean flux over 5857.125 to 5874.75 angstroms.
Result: 1.1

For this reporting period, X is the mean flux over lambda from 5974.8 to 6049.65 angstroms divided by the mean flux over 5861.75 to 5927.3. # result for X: 1.34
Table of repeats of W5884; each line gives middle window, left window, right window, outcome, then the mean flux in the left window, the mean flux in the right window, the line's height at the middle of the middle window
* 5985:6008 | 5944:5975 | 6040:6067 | 0.3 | 15.4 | 18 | 16.5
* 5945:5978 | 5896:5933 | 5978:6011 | -0.9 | 13.4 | 16.1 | 15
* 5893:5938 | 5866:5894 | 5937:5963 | 1.7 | 11.8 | 15.4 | 13.6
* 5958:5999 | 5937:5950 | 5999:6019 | 0.5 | 15.6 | 16.4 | 16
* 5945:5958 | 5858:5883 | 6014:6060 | 0.5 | 14.2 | 17.5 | 15.8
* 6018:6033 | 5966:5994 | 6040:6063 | 0.3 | 15.8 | 18.2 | 17.3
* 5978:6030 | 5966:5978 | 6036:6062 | 0.7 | 15.6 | 18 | 16.6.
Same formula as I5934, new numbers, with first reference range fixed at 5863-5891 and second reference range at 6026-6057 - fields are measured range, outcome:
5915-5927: -0.4 angstroms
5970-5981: 0.0 angstroms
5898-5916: 0.6 angstroms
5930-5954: -1.3 angstroms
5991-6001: -0.1 angstroms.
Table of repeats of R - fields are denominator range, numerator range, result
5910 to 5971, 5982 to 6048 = 1.11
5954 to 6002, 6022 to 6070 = 1.13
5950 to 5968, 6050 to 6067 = 1.17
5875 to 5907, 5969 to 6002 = 1.56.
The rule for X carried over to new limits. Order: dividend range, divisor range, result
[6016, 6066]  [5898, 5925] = 1.30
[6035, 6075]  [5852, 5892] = 1.38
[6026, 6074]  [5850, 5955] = 1.32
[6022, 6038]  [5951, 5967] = 1.13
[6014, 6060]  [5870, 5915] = 1.53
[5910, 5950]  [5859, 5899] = 1.28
